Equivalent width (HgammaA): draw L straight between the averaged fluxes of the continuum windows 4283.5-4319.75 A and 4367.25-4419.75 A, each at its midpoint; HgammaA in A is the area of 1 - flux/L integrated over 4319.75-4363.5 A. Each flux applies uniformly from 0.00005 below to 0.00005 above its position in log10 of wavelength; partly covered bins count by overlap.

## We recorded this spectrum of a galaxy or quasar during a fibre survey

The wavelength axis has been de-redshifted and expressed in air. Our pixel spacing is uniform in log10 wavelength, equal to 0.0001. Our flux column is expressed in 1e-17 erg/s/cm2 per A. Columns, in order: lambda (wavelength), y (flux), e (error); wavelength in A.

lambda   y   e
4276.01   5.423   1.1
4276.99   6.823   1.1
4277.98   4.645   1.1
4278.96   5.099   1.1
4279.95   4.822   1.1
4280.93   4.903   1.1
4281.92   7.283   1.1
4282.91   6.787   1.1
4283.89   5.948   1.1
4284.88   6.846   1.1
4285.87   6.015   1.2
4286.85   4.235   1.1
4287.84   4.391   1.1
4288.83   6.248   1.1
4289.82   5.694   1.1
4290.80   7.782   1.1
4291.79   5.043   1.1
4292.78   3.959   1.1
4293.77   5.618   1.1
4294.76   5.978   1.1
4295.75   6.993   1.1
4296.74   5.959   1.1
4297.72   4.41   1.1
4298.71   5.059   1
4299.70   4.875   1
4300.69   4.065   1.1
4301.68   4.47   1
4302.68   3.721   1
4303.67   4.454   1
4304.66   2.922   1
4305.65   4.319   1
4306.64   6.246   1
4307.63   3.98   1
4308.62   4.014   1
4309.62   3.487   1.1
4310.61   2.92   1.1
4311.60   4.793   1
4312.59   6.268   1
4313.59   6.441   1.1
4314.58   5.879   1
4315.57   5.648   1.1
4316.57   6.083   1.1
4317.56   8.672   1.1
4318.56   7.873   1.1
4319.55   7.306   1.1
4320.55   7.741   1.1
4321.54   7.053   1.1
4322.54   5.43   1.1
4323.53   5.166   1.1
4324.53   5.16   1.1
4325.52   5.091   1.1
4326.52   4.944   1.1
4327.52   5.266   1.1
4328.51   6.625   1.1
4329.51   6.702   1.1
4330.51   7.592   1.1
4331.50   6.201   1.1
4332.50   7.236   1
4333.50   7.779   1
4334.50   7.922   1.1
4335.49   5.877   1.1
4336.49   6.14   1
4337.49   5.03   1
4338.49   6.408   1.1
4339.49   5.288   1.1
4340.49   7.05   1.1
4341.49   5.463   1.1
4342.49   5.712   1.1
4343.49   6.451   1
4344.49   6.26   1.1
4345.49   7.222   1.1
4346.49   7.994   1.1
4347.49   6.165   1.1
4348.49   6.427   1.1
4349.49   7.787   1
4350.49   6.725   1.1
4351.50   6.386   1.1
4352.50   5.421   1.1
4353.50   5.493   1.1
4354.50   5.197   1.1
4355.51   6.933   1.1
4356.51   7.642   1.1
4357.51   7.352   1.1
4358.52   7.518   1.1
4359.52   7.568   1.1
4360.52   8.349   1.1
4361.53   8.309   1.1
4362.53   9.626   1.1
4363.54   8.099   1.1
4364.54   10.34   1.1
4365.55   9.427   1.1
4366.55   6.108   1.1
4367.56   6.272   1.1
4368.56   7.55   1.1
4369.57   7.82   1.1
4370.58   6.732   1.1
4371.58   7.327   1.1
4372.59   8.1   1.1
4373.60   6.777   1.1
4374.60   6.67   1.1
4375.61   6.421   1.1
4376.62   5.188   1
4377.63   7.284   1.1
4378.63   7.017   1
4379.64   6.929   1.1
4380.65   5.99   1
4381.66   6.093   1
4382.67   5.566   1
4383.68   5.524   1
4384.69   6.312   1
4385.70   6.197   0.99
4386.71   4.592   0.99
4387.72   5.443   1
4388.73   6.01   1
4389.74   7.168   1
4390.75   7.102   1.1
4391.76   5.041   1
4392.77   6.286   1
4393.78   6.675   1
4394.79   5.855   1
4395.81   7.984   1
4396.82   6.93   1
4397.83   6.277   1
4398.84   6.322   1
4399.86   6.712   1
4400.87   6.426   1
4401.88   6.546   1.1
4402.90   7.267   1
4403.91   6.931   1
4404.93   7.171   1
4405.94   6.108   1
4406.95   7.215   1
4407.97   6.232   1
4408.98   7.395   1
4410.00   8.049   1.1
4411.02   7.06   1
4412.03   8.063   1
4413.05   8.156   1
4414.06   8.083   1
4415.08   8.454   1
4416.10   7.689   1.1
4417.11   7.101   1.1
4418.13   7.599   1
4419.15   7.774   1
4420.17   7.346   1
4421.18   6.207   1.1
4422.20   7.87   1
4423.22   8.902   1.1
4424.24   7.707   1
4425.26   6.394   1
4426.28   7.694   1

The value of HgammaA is -4.6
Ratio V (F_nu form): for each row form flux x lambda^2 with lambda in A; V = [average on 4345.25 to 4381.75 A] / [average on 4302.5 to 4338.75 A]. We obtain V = 1.25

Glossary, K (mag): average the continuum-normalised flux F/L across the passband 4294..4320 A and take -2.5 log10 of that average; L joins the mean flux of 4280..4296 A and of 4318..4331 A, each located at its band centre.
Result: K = 0.156 mag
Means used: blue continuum 5.81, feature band 5.26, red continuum 6.31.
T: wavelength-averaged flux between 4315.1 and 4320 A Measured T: 7.12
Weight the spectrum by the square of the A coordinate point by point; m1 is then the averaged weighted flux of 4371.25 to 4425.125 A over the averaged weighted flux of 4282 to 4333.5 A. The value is 1.27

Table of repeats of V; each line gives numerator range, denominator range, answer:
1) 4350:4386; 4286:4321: 1.35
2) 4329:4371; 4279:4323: 1.30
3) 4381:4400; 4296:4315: 1.38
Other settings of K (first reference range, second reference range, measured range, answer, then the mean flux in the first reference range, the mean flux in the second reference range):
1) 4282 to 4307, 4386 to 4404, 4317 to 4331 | -0.15 mag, 5.31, 6.41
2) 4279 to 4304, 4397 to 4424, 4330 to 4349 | -0.06 mag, 5.42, 7.27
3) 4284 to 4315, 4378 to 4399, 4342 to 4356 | -0.13 mag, 5.07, 6.26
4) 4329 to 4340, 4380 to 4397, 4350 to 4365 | -0.16 mag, 6.56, 6.15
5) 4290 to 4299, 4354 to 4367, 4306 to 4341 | 0.11 mag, 5.67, 7.89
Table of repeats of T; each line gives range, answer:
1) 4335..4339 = 5.85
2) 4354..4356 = 6.04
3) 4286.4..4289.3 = 4.95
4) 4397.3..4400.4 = 6.44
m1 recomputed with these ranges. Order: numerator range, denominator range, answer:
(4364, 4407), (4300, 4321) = 1.31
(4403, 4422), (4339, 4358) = 1.17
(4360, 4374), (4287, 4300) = 1.49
